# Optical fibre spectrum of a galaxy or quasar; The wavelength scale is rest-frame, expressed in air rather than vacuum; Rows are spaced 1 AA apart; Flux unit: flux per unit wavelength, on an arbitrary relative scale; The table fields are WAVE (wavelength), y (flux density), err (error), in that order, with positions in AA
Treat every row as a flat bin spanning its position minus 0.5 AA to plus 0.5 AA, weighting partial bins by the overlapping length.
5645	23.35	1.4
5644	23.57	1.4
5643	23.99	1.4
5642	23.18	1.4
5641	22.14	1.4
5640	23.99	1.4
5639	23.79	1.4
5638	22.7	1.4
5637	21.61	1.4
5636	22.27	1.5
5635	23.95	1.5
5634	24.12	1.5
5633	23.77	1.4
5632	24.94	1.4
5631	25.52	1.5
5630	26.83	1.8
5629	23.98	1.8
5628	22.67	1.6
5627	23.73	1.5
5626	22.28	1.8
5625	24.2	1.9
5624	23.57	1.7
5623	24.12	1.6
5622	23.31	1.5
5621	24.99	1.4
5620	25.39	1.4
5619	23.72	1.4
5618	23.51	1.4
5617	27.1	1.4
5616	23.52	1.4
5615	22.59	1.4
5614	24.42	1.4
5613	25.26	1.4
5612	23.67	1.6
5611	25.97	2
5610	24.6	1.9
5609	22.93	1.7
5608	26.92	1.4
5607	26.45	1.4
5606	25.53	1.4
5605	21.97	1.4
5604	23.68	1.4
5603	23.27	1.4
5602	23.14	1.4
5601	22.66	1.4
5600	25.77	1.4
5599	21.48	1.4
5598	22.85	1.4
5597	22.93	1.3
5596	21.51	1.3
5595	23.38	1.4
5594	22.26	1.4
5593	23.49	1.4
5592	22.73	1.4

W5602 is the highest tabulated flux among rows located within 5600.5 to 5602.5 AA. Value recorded 23.14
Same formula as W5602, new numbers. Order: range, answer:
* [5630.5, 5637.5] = 25.52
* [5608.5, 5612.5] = 25.97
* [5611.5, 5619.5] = 27.1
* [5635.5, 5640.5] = 23.99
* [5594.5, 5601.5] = 25.77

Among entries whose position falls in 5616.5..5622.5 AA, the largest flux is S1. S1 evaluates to 27.1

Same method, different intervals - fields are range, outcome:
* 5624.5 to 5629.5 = 24.2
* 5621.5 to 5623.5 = 24.12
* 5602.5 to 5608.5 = 26.92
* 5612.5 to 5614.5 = 25.26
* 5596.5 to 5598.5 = 22.93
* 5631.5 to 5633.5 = 24.94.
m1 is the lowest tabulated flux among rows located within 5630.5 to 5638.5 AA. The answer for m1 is 21.61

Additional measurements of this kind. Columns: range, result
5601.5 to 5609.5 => 21.97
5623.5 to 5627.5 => 22.28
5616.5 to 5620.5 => 23.51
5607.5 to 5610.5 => 22.93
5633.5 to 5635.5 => 23.95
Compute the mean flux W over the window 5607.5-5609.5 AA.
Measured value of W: 24.9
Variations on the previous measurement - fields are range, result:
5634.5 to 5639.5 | 22.9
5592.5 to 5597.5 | 22.7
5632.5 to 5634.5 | 23.9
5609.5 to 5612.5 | 24.7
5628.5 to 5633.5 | 25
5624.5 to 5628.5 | 23.2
